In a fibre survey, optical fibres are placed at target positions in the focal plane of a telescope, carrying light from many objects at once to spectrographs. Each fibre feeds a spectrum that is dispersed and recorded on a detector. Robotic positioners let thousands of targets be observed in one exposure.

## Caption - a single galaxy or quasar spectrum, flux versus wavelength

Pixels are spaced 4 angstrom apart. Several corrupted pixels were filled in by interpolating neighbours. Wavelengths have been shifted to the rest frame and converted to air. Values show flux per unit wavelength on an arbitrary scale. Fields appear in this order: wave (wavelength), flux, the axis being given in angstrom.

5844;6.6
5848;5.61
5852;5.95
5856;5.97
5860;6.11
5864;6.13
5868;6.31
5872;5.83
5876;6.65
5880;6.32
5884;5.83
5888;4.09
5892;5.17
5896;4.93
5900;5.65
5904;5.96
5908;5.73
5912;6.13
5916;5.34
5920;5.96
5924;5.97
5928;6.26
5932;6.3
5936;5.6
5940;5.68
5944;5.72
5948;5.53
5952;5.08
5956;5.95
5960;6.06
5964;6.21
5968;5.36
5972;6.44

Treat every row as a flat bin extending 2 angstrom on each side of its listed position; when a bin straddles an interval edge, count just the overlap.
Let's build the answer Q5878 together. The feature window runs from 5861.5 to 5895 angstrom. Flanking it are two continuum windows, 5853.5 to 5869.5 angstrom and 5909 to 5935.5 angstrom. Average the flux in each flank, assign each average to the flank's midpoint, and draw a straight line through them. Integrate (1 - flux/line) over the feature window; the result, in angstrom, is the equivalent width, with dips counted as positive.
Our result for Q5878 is 1.7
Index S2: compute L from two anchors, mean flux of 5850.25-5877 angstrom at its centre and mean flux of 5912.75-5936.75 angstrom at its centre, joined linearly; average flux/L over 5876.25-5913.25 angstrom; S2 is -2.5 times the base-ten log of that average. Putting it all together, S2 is 0.084 mag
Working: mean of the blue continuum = 6.12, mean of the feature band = 5.58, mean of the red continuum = 5.93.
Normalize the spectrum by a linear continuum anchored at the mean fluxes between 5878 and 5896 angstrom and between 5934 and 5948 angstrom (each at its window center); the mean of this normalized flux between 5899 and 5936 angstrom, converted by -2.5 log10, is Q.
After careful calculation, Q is -0.08 mag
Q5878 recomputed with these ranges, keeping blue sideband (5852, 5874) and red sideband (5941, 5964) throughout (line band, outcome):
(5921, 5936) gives -0.72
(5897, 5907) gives 0.34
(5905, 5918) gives 0.27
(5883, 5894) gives 1.85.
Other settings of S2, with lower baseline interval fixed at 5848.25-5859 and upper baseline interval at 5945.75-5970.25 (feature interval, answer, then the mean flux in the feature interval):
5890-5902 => 0.11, 5.25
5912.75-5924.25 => 0.00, 5.76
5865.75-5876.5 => -0.06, 6.21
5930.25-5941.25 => -0.02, 5.86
